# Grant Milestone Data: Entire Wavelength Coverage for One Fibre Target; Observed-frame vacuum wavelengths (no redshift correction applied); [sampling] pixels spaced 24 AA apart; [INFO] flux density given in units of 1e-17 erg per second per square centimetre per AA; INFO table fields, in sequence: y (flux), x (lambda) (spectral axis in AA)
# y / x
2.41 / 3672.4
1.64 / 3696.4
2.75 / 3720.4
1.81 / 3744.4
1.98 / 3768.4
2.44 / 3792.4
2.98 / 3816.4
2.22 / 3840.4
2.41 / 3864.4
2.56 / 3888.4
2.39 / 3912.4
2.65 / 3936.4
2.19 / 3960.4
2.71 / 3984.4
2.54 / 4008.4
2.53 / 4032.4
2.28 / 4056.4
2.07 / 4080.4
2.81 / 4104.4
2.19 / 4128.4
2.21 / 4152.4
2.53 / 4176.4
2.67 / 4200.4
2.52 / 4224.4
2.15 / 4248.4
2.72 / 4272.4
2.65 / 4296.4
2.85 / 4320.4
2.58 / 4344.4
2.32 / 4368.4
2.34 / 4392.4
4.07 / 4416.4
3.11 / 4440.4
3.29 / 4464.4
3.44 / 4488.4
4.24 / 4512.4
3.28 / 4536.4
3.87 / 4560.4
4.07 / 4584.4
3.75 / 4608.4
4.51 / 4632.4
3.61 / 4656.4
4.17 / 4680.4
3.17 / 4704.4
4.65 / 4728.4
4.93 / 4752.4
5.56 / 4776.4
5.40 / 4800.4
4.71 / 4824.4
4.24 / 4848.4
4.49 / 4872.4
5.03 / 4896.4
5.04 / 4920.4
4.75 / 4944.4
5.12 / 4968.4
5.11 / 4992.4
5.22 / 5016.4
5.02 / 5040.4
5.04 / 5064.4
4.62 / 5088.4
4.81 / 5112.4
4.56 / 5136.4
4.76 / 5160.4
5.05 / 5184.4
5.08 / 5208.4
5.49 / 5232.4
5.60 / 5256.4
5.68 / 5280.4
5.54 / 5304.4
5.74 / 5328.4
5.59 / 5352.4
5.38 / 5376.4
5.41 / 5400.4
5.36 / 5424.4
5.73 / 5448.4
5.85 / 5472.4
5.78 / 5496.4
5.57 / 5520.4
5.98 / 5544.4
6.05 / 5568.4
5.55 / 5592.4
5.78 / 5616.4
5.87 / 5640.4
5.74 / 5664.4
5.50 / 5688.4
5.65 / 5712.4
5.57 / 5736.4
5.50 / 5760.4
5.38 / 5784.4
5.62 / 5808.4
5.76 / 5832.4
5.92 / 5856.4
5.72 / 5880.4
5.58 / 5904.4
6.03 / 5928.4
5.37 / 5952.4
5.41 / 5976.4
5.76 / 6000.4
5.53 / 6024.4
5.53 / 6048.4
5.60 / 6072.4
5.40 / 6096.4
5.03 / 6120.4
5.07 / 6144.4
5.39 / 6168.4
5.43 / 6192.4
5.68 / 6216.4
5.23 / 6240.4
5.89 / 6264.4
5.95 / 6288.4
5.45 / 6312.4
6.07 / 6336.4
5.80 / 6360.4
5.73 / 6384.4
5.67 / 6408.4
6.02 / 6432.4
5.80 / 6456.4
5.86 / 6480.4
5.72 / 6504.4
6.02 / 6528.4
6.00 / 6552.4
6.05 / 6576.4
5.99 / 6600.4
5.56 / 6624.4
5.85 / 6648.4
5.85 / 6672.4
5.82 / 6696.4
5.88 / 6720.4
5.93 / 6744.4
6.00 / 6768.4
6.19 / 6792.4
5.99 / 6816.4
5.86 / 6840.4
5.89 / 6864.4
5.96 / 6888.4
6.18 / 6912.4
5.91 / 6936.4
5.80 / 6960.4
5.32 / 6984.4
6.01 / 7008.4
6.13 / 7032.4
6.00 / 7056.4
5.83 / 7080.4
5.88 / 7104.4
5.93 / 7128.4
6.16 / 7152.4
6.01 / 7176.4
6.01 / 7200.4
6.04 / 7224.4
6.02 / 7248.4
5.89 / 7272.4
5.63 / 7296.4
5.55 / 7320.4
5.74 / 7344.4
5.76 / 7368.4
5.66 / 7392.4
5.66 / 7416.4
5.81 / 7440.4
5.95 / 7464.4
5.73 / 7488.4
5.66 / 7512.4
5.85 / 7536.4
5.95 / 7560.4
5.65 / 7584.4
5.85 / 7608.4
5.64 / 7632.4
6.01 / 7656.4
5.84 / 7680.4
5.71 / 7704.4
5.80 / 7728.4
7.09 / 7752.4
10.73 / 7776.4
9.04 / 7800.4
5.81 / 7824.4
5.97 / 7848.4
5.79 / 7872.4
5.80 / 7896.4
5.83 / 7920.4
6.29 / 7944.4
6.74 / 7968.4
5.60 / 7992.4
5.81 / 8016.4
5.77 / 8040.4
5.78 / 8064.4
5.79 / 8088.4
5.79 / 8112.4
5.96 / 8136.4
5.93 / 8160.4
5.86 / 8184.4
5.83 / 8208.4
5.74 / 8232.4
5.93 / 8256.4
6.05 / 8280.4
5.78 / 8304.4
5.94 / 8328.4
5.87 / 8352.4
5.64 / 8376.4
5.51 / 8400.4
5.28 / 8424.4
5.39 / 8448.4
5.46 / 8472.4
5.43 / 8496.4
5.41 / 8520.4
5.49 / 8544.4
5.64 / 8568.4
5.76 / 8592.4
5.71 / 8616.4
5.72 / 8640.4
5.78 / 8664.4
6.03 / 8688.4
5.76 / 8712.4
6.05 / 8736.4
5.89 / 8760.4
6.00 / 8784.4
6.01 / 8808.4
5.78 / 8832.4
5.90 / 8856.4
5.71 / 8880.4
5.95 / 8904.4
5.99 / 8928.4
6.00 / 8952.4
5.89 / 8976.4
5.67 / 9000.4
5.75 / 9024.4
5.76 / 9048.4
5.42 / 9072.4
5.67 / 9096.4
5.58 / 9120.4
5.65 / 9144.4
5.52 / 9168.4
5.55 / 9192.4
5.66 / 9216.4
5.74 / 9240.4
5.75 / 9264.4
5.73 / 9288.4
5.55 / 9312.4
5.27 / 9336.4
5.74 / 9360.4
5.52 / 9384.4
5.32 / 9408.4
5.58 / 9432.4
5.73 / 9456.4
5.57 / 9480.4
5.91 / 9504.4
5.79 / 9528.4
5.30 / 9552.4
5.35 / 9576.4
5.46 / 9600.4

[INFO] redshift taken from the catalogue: 0.184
